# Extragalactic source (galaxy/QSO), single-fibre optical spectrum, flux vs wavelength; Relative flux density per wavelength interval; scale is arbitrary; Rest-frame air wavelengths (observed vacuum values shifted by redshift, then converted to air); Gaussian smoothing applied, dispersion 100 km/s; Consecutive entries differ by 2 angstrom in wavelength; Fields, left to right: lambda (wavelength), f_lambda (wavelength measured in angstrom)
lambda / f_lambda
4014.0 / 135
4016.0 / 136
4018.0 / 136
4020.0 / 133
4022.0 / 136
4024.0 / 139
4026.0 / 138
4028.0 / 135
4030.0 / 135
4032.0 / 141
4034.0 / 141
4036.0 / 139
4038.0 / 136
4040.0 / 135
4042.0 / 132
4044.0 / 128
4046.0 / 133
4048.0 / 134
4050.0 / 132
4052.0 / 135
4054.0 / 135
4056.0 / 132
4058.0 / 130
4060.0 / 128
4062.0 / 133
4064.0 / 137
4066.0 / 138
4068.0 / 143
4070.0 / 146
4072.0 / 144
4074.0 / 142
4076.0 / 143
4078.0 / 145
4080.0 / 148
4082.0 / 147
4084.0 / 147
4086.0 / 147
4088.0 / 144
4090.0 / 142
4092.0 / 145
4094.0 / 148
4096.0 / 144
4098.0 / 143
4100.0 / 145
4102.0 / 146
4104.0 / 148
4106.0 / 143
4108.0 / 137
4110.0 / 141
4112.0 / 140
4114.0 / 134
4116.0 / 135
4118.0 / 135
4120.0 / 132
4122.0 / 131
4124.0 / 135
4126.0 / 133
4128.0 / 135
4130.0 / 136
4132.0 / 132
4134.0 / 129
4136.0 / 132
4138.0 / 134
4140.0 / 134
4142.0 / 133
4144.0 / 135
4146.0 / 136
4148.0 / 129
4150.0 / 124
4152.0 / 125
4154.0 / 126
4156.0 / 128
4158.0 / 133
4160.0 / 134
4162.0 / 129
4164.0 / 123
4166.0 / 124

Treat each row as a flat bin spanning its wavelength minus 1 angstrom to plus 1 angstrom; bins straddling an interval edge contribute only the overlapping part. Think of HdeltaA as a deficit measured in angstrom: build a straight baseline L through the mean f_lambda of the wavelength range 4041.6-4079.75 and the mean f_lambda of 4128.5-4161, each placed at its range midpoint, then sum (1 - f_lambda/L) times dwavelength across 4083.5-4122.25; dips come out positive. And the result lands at -2.2 angstrom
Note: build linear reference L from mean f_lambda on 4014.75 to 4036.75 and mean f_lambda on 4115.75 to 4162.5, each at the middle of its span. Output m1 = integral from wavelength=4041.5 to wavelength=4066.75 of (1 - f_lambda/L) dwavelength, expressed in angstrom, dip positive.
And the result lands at 0.6 angstrom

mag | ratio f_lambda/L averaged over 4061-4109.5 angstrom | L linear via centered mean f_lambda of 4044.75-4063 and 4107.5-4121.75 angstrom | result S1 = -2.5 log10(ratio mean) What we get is -0.072 mag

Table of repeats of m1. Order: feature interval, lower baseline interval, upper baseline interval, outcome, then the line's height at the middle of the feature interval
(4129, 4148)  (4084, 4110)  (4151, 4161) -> 0.1 angstrom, 134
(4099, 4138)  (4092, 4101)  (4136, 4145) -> 0.8 angstrom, 139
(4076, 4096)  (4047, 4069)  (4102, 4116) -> -1.2 angstrom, 138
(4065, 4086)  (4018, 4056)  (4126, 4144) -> -1.6 angstrom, 134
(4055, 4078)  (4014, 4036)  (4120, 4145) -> -0.4 angstrom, 136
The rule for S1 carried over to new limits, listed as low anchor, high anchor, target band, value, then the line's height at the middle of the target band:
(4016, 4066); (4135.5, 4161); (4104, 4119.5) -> -0.048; 132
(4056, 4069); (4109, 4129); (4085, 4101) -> -0.077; 135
